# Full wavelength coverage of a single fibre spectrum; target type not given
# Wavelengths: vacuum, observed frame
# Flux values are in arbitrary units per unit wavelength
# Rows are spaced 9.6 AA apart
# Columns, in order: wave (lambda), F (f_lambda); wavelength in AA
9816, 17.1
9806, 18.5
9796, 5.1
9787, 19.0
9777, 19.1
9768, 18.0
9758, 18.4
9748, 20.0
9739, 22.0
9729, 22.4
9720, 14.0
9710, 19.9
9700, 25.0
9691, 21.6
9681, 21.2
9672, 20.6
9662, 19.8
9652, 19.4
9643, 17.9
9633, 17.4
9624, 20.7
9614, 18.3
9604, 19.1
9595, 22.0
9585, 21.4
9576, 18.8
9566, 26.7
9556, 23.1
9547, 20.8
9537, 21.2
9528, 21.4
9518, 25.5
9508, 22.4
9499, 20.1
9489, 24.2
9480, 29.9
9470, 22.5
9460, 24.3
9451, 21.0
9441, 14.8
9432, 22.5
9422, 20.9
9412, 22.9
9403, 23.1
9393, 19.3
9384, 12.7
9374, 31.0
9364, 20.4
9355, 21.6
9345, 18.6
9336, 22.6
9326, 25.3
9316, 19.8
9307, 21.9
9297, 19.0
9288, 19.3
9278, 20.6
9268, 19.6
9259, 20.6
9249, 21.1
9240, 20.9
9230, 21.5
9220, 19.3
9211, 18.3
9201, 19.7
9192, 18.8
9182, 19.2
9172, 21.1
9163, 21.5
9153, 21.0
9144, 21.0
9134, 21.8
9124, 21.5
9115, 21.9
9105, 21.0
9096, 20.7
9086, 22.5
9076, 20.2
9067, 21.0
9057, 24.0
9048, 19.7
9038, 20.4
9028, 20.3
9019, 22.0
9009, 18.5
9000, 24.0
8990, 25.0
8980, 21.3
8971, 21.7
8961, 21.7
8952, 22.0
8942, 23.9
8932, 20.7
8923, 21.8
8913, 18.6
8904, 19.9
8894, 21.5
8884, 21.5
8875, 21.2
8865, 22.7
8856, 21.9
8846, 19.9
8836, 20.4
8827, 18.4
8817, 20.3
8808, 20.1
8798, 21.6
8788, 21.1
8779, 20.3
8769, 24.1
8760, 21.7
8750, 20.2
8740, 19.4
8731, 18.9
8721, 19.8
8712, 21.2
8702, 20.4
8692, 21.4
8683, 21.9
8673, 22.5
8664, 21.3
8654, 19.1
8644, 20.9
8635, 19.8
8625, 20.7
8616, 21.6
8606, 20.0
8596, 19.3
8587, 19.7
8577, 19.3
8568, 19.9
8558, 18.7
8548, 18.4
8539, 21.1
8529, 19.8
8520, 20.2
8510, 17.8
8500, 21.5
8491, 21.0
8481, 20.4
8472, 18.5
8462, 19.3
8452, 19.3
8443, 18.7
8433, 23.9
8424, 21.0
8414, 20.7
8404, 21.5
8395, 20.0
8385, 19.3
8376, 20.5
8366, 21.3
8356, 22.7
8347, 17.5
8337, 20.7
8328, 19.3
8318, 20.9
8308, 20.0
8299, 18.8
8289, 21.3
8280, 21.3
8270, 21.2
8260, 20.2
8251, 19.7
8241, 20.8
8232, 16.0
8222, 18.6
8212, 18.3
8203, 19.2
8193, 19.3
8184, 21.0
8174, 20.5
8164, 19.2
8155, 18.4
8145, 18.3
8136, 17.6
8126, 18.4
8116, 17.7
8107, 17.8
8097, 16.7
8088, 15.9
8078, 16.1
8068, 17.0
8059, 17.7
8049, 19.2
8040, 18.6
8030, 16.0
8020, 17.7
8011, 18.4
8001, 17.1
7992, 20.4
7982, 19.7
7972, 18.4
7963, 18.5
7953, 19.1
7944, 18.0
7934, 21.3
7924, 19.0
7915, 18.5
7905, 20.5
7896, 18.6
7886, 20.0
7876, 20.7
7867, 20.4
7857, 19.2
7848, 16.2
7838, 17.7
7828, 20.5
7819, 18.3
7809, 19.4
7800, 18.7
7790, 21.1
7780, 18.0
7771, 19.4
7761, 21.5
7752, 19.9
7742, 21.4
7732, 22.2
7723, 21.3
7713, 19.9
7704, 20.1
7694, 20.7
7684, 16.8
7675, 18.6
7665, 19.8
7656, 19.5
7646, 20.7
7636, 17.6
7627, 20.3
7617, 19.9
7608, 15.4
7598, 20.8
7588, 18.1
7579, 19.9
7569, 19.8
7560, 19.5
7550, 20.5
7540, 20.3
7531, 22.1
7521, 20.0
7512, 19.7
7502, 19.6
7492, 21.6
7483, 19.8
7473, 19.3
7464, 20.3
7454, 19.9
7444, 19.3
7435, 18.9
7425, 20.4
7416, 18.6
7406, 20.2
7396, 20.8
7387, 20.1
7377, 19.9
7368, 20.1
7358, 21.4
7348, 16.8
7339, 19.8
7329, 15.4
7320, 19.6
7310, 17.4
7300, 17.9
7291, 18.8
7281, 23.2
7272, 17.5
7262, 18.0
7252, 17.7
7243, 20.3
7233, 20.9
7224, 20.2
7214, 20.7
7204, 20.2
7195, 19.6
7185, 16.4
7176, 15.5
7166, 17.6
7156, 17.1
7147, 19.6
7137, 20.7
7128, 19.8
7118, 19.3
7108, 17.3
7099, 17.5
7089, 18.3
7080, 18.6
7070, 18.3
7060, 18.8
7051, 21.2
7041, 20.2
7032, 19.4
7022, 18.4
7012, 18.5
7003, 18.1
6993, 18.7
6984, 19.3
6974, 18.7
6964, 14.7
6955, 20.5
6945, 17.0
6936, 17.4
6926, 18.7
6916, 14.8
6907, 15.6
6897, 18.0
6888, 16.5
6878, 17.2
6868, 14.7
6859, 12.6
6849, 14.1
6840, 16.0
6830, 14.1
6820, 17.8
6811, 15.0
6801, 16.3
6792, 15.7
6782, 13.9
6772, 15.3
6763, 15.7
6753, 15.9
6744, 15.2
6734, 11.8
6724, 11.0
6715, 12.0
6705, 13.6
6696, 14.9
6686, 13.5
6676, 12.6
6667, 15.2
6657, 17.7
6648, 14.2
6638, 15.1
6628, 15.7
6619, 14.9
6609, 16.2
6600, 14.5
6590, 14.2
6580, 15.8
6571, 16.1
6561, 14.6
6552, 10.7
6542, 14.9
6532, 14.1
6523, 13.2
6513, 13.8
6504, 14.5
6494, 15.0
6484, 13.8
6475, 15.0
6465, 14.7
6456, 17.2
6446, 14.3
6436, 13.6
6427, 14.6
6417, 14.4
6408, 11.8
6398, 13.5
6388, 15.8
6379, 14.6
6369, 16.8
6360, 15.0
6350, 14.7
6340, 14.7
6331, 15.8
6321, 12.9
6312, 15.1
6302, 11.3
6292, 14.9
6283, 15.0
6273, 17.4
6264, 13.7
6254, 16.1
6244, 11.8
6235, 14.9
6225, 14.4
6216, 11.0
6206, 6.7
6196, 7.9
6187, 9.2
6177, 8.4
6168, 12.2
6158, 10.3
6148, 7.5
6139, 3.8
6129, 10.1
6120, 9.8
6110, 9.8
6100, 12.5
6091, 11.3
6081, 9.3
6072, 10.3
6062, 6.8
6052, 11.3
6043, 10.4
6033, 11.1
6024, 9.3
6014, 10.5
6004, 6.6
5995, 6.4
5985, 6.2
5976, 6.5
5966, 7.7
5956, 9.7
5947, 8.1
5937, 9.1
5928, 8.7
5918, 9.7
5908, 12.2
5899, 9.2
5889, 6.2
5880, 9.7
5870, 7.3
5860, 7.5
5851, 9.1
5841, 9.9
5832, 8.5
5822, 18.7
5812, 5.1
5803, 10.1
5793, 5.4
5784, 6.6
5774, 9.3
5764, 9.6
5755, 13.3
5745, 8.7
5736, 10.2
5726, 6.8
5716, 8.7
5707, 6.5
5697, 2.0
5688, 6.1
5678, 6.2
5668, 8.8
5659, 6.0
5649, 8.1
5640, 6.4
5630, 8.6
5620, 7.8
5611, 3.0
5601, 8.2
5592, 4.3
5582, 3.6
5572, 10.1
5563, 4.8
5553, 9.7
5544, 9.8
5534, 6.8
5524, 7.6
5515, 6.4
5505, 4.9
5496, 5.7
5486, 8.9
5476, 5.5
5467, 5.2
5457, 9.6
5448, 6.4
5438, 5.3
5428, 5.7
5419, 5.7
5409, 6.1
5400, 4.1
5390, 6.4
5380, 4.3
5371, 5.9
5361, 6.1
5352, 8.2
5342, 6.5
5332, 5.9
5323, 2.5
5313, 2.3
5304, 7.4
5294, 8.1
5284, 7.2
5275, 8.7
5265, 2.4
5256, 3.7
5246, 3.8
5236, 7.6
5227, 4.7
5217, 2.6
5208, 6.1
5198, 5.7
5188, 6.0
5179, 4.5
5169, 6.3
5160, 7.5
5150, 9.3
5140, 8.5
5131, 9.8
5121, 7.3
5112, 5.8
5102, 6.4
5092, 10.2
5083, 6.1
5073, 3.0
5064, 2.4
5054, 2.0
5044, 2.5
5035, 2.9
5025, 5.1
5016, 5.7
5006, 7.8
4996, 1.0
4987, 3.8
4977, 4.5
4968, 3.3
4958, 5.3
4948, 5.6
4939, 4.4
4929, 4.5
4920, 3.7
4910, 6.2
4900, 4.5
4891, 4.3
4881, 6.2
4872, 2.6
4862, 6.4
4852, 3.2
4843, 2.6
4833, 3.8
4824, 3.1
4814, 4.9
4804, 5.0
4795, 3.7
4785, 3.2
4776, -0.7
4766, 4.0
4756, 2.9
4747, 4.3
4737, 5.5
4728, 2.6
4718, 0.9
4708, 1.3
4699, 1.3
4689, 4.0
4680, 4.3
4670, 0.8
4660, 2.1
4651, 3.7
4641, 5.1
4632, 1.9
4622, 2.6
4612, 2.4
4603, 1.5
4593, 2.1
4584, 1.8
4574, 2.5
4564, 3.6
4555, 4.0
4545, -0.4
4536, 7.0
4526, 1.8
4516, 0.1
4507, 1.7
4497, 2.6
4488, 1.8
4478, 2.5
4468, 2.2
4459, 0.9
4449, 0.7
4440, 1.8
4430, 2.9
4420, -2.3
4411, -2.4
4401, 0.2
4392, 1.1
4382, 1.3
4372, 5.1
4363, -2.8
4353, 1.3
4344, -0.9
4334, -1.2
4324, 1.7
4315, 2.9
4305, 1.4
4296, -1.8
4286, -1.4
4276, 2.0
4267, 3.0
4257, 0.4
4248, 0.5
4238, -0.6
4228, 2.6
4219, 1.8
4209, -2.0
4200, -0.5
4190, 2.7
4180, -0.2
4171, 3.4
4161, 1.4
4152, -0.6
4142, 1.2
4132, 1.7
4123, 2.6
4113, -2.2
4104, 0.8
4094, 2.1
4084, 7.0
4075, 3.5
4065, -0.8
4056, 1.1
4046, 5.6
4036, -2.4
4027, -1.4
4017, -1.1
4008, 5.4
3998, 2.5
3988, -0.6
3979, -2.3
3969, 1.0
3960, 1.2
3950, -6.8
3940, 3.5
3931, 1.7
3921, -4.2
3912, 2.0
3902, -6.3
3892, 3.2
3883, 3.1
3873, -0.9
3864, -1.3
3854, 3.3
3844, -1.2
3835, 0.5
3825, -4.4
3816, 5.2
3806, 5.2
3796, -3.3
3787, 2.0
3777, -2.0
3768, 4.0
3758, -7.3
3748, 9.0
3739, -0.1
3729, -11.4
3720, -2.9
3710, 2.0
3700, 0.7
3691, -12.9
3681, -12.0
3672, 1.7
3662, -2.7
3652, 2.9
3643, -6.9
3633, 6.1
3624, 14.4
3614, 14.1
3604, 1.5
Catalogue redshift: 0.562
